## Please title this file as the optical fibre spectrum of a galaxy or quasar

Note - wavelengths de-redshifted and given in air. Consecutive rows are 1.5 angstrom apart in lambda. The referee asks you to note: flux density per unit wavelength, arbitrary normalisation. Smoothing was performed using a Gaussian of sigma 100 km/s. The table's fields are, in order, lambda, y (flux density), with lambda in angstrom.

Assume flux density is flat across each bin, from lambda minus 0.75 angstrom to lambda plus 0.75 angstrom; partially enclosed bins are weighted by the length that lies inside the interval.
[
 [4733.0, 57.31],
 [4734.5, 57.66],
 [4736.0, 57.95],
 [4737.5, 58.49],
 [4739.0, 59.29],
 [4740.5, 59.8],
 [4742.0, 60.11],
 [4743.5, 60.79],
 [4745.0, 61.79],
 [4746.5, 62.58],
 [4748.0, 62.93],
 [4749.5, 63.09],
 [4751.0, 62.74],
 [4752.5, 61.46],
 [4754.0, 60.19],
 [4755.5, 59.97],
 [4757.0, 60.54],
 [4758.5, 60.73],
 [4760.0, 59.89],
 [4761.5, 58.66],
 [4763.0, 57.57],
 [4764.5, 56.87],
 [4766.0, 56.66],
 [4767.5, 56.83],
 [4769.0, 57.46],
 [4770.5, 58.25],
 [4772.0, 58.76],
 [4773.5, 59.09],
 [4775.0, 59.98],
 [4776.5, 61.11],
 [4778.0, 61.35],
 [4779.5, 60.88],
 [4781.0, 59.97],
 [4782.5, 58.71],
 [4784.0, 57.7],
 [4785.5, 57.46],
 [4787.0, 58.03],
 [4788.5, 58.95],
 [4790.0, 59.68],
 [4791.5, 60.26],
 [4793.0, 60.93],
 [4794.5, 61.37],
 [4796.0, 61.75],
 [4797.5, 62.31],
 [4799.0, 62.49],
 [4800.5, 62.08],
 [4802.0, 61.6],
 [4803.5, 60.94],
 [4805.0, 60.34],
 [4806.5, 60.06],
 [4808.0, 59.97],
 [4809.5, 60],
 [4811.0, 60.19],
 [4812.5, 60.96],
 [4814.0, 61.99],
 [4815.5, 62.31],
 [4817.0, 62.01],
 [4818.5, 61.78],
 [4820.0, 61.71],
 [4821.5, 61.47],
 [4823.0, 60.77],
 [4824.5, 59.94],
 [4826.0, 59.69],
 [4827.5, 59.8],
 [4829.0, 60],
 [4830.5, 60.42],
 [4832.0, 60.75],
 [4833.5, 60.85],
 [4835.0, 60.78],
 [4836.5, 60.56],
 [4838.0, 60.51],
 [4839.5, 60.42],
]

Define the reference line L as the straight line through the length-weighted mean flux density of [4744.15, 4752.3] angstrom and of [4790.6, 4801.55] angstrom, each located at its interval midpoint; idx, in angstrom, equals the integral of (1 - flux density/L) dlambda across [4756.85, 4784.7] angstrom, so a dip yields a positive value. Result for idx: 1.4 angstrom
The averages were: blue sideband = 62.5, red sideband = 61.6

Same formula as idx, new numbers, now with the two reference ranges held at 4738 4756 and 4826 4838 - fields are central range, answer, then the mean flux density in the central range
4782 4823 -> 0.03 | 60.6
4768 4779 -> 0.28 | 59.4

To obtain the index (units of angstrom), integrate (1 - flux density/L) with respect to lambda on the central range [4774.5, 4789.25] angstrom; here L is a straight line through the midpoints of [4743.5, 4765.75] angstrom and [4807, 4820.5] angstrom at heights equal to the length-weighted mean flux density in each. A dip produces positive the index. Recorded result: 0.35 angstrom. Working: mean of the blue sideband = 60.6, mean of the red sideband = 61.2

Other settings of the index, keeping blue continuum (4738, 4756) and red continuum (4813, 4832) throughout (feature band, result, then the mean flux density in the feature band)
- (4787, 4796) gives 0.13 angstrom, 60.2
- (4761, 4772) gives 0.65 angstrom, 57.5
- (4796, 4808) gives -0.06 angstrom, 61.3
